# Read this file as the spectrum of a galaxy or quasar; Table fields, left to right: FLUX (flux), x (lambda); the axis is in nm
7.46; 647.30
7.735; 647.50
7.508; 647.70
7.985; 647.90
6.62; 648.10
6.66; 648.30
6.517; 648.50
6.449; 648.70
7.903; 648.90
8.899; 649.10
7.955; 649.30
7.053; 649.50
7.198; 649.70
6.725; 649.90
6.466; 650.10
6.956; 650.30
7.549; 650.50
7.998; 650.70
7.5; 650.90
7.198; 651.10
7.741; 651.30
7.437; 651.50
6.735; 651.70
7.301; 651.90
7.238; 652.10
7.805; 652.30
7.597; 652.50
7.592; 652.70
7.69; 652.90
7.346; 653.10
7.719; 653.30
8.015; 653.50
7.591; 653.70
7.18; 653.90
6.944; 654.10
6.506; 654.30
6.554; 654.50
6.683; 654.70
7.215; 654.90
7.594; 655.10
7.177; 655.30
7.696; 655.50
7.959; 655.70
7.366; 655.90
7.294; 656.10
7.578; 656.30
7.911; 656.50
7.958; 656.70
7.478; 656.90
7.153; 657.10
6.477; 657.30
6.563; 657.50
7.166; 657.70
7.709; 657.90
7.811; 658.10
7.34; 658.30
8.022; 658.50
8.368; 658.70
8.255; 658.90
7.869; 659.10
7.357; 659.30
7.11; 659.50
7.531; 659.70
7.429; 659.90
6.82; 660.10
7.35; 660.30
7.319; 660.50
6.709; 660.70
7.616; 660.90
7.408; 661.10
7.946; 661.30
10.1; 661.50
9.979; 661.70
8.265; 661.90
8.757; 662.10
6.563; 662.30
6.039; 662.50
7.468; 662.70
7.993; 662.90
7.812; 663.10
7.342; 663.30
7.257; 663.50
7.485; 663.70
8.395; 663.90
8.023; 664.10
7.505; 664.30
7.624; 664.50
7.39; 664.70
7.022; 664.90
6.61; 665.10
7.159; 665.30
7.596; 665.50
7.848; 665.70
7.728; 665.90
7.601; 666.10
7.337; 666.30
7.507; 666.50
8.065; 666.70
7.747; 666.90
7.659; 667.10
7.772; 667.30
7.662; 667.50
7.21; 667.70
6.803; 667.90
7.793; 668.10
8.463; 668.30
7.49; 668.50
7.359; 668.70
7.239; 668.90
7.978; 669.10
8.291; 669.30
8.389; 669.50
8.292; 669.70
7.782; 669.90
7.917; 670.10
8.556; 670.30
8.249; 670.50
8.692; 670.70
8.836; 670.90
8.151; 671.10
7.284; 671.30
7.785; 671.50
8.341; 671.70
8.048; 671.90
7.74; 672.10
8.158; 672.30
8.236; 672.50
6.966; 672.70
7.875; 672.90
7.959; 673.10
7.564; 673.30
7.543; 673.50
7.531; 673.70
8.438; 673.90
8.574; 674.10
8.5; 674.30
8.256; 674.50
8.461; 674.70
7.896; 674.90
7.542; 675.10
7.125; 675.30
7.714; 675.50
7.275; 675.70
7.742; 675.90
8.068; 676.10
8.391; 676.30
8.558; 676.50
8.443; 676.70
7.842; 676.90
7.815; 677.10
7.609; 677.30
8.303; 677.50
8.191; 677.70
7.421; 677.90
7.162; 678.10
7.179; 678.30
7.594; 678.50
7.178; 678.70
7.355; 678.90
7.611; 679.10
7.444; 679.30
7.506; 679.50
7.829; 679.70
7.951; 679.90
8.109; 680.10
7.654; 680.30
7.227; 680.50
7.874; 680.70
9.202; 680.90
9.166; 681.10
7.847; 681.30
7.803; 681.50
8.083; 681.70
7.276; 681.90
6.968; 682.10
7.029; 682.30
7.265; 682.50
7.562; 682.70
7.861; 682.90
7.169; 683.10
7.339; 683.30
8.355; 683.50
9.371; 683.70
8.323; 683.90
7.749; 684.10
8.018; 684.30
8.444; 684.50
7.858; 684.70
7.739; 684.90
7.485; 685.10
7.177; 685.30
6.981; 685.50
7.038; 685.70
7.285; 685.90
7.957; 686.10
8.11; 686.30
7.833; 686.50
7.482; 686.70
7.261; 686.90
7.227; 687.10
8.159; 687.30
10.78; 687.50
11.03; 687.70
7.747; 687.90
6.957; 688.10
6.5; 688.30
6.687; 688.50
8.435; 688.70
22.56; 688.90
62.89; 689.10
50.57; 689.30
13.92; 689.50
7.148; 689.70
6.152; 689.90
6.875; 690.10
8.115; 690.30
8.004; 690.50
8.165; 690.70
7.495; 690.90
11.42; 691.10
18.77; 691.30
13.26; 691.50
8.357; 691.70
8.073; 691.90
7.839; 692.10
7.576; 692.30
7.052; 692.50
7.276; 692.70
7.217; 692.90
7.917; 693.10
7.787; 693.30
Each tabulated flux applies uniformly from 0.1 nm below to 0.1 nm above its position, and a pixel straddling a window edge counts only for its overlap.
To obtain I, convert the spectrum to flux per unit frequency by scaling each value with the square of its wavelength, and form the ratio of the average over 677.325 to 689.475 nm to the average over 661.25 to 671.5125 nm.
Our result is 1.31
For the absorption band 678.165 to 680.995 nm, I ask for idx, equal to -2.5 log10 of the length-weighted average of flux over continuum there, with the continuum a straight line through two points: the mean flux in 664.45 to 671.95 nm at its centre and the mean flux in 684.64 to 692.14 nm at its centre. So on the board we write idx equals 0.269 mag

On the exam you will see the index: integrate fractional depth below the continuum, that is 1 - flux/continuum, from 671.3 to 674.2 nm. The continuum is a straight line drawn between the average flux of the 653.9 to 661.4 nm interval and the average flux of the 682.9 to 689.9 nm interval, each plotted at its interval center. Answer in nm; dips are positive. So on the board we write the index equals 0.465 nm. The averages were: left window 7.38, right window 11.2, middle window 7.89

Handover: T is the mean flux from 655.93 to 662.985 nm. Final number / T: 7.62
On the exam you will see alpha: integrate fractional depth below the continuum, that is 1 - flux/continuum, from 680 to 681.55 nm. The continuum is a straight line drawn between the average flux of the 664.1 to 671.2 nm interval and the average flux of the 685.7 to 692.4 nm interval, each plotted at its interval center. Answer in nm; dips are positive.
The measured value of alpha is 0.33 nm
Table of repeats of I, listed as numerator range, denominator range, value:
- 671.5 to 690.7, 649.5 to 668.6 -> 1.29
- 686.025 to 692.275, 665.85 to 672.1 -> 1.66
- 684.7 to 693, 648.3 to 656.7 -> 1.67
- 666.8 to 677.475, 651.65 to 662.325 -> 1.10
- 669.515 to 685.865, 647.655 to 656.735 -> 1.15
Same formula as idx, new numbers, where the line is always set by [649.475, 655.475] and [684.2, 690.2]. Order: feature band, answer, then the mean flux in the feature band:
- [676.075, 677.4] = 0.27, 8.11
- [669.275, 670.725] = 0.15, 8.25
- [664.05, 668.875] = 0.20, 7.53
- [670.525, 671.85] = 0.18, 8.18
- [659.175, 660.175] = 0.13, 7.28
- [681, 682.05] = 0.34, 7.98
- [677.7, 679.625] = 0.39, 7.43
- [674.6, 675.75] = 0.30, 7.69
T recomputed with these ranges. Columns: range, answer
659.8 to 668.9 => 7.62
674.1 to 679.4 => 7.81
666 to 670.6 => 7.79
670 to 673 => 8.06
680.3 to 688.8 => 7.85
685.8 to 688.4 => 8.03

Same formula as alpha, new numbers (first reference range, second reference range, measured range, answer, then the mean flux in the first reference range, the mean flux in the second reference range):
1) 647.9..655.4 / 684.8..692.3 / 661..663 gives 0.094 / 7.29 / 11.4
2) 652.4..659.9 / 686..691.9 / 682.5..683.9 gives 0.448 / 7.44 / 12.5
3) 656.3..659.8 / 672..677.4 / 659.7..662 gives -0.087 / 7.54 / 7.92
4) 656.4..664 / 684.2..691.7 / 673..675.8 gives 0.498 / 7.63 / 11.5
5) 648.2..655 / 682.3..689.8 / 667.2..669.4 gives 0.349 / 7.29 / 11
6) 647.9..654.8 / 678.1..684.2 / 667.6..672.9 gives -0.239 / 7.28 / 7.75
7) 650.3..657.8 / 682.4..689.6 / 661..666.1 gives 0.448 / 7.36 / 11.1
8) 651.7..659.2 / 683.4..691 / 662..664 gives 0.185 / 7.44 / 10.9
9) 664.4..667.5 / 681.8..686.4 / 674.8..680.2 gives -0.087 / 7.52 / 7.67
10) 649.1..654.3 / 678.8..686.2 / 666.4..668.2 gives -0.001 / 7.39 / 7.75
